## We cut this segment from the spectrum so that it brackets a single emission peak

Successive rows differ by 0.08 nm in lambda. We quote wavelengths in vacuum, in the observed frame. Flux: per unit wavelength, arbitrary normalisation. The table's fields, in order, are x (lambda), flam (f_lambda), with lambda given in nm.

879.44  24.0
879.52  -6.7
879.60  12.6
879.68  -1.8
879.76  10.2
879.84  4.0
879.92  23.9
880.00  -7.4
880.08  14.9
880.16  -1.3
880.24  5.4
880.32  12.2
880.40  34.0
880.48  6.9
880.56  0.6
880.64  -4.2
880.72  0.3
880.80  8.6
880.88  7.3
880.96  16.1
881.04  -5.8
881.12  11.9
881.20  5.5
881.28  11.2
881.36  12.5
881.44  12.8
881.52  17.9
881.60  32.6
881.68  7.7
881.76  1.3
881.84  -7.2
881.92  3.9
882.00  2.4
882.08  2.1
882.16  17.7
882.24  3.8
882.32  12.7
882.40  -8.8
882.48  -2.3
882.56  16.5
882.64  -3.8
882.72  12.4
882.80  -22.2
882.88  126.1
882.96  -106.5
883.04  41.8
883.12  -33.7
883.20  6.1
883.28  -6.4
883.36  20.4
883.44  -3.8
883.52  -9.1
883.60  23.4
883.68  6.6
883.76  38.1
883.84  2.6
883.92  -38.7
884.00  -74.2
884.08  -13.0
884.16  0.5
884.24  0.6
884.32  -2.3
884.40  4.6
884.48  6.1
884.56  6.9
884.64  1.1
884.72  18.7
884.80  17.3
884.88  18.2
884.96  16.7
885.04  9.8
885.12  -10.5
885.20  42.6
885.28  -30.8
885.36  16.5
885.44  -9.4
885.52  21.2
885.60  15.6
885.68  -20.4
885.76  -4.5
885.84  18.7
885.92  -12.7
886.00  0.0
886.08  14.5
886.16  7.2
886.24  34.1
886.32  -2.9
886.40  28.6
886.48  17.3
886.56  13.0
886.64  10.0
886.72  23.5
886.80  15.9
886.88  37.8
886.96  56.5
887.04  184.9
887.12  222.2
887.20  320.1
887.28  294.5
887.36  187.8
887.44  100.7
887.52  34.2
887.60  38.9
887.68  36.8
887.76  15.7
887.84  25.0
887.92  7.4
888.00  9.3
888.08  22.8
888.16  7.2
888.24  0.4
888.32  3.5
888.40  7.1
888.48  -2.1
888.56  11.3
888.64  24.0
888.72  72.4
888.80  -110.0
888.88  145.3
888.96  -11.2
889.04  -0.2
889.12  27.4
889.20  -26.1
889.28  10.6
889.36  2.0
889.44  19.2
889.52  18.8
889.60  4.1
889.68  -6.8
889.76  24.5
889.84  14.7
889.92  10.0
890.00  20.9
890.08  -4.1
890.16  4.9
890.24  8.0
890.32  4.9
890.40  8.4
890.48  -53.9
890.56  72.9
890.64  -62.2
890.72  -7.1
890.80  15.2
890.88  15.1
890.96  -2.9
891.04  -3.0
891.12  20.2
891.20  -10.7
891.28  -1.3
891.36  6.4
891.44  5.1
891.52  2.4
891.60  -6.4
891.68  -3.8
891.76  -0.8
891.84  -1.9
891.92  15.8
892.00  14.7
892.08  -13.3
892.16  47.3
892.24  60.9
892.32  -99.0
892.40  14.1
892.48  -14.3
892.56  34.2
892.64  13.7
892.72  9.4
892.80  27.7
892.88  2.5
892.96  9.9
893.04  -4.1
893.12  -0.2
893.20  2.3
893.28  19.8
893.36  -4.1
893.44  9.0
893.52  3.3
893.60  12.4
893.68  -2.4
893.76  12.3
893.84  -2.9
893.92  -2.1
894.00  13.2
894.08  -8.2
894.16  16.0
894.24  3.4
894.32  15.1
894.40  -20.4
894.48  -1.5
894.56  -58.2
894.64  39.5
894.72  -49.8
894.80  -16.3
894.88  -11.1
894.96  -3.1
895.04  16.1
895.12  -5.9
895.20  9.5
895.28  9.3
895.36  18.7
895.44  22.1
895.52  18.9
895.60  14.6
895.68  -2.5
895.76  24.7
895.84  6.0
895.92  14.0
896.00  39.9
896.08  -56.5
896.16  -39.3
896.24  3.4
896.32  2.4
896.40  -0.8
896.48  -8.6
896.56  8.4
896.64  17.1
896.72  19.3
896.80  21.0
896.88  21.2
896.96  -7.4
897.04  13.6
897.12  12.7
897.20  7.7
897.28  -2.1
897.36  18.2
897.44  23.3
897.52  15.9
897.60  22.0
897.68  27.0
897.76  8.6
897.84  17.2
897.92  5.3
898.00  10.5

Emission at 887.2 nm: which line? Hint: Hbeta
